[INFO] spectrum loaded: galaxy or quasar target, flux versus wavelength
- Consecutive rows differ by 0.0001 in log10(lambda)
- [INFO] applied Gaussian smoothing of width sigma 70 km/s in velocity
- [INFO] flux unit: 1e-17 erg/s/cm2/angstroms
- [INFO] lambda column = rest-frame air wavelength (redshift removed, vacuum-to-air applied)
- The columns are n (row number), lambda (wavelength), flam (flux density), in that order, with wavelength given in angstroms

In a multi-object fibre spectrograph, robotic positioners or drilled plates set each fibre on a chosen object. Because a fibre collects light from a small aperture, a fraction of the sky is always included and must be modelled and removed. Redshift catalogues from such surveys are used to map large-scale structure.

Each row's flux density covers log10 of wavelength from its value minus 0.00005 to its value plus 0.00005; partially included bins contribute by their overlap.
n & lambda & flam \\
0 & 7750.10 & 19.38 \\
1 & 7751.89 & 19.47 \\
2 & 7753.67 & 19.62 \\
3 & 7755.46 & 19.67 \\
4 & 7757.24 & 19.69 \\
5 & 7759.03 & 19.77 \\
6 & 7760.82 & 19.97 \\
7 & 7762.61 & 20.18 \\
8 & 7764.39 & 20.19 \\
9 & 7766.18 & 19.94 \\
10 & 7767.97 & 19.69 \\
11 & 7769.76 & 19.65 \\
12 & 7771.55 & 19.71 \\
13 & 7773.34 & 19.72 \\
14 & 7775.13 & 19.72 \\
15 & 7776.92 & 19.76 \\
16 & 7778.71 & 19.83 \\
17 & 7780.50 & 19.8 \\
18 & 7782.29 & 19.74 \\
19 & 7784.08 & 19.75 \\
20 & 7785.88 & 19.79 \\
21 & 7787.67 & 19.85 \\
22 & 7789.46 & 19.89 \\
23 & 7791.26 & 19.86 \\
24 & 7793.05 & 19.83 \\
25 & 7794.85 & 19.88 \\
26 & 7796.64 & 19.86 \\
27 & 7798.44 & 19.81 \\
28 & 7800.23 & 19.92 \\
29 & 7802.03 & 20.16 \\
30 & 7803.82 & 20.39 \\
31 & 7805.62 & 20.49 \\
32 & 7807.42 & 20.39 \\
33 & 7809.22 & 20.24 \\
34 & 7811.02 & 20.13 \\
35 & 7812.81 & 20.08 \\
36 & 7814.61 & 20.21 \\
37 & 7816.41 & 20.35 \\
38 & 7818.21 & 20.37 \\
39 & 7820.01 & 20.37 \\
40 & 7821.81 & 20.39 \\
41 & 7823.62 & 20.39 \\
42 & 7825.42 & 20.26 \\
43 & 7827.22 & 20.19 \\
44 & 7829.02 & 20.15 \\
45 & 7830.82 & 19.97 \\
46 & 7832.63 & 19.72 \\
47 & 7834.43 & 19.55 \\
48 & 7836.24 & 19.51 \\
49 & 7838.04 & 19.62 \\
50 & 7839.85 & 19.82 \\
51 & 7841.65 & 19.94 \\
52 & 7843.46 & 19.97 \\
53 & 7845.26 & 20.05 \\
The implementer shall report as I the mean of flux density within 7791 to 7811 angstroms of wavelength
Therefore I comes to 20.1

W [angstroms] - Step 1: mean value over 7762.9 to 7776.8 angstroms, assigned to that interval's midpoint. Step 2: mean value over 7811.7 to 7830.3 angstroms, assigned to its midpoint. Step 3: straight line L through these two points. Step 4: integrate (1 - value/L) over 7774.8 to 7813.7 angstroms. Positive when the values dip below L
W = 0.1 angstroms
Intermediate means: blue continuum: 19.8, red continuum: 20.3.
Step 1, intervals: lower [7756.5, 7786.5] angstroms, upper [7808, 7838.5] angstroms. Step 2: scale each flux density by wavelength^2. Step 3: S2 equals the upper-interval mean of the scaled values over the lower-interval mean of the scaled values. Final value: 1.0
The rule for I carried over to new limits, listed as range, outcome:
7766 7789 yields 19.8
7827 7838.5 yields 19.8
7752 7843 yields 20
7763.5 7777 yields 19.8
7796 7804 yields 20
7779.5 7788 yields 19.8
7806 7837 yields 20.1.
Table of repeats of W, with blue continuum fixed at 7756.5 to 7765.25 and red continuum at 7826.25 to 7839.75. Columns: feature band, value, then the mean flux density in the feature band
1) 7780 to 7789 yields 0.1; 19.8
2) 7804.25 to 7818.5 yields -0.3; 20.3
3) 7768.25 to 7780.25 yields 0.1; 19.7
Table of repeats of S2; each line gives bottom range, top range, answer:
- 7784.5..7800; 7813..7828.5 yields 1.03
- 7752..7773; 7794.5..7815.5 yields 1.03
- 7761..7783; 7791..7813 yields 1.02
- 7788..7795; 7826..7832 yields 1.02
